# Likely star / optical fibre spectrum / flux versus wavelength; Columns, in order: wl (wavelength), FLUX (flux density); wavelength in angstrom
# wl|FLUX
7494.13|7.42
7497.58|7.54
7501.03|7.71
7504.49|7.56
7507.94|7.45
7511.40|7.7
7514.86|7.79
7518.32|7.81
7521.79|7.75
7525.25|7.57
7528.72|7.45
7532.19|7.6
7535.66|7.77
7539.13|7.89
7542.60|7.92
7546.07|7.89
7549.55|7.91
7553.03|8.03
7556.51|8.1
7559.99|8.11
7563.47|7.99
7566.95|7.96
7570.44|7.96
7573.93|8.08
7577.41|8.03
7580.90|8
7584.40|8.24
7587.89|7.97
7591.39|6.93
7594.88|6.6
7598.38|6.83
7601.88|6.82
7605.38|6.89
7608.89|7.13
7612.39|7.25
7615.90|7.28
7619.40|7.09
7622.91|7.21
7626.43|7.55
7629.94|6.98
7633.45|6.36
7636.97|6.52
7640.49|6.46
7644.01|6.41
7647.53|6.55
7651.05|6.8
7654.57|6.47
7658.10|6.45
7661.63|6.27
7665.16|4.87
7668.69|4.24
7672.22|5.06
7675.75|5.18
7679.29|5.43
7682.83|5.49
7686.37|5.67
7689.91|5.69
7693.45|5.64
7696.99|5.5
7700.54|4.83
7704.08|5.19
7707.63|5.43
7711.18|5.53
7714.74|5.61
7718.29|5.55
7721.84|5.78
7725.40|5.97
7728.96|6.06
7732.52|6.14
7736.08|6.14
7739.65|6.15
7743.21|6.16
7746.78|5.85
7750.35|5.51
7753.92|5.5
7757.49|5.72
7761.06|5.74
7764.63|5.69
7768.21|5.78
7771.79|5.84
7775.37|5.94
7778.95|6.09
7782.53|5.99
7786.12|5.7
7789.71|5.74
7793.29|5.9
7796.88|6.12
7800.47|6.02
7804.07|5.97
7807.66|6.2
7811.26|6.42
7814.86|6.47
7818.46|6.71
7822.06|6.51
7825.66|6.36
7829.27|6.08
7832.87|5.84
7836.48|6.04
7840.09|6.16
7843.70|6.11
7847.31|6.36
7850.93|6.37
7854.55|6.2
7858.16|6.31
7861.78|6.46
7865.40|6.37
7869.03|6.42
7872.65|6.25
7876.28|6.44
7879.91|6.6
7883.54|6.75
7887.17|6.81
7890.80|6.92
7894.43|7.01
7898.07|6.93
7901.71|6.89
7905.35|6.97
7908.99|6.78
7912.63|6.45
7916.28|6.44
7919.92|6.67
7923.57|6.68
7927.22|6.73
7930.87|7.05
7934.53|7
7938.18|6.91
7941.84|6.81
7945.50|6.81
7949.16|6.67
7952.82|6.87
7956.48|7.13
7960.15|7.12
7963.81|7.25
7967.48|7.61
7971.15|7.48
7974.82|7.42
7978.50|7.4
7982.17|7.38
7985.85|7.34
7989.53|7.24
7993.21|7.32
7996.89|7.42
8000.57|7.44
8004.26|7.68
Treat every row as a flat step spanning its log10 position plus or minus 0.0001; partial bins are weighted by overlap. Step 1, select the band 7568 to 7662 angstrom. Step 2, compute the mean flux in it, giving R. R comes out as 7.1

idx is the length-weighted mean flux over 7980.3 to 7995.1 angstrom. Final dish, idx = 7.32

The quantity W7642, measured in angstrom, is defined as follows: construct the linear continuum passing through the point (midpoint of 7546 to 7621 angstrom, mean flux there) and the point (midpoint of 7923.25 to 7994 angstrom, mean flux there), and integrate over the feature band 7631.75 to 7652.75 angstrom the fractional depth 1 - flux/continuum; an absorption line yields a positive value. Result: 2.8 angstrom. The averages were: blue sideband 7.59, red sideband 7.12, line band 6.52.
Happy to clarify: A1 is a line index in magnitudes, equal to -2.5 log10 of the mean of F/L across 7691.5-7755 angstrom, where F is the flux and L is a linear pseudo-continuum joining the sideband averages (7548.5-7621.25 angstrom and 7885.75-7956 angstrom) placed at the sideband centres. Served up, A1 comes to 0.26 mag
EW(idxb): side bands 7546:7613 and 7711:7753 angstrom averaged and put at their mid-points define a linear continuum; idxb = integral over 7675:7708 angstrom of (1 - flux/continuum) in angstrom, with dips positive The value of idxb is 4.85 angstrom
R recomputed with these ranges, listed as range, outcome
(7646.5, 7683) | 5.7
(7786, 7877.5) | 6.22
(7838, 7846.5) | 6.16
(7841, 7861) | 6.28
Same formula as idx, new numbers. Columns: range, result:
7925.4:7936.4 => 6.93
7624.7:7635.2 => 6.97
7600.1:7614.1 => 7.02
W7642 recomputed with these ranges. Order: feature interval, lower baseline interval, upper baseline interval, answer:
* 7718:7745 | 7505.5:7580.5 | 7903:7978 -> 5.1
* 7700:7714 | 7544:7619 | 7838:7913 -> 3.6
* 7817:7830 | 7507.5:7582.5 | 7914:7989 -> 1.5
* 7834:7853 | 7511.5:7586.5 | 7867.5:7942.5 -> 2.0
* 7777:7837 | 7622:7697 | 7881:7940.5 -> 3.3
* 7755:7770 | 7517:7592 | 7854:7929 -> 2.9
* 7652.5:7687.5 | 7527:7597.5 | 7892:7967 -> 9.4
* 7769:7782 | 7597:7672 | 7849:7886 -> 1.1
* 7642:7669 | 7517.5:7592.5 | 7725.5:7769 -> 2.9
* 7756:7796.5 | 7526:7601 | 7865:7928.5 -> 7.0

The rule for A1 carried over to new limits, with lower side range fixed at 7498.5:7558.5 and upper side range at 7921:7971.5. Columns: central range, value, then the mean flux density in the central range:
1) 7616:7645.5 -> 0.11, 6.85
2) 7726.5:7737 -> 0.21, 6.1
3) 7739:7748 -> 0.21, 6.06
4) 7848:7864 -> 0.13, 6.34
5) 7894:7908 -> 0.02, 6.93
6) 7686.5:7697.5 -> 0.30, 5.63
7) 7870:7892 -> 0.08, 6.61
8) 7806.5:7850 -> 0.15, 6.27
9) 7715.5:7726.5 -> 0.28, 5.74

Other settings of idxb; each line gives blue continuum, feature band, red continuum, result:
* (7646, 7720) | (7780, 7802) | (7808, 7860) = 0.6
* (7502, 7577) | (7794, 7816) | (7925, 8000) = 3.6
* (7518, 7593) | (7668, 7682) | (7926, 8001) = 4.7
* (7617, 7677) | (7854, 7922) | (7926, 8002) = 3.2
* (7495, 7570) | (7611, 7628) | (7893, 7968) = 0.7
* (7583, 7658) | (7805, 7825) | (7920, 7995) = 1.7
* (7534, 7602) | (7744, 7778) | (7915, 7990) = 7.6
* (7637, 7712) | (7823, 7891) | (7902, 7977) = 2.1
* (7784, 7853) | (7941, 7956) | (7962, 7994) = 0.7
